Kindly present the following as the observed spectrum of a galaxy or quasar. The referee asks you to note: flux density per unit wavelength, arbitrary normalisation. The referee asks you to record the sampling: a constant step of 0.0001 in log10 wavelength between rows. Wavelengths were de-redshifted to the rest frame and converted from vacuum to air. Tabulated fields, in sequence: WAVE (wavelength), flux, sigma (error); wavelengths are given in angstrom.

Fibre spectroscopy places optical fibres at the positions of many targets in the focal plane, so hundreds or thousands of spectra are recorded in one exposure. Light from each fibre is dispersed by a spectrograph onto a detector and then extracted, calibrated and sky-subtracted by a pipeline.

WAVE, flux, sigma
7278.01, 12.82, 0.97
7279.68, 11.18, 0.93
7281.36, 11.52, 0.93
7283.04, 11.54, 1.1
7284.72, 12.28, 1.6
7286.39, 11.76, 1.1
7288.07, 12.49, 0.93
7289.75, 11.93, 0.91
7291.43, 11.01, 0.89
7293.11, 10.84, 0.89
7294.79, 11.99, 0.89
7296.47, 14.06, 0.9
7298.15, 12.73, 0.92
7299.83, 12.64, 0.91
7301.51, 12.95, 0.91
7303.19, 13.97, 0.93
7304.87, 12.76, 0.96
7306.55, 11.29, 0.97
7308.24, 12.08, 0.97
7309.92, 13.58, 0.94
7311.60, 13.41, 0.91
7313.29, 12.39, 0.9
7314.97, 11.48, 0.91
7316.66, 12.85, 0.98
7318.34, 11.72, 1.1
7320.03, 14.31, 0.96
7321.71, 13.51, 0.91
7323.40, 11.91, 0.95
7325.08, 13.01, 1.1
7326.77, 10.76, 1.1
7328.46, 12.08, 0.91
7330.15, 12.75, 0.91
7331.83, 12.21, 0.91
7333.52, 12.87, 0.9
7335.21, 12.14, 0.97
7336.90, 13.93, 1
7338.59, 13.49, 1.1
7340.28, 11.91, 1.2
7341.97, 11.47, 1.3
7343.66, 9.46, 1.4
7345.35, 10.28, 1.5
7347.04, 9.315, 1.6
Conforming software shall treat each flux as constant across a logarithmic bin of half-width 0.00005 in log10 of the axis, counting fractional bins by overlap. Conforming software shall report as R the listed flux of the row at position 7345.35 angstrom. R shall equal 10.28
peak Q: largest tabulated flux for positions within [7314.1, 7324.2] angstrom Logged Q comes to 14.31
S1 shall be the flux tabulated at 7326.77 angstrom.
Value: 10.76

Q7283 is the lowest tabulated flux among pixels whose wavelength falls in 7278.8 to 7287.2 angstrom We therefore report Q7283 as 11.18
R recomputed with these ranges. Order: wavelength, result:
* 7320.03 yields 14.31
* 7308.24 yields 12.08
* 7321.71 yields 13.51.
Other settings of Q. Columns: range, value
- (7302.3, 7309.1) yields 13.97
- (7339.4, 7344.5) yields 11.91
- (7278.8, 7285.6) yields 12.28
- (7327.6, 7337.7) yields 13.93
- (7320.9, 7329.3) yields 13.51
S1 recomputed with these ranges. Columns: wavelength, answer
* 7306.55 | 11.29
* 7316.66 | 12.85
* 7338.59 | 13.49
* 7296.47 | 14.06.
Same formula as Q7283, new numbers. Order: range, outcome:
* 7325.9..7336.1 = 10.76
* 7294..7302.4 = 11.99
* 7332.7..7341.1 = 11.91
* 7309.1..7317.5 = 11.48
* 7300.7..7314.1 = 11.29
